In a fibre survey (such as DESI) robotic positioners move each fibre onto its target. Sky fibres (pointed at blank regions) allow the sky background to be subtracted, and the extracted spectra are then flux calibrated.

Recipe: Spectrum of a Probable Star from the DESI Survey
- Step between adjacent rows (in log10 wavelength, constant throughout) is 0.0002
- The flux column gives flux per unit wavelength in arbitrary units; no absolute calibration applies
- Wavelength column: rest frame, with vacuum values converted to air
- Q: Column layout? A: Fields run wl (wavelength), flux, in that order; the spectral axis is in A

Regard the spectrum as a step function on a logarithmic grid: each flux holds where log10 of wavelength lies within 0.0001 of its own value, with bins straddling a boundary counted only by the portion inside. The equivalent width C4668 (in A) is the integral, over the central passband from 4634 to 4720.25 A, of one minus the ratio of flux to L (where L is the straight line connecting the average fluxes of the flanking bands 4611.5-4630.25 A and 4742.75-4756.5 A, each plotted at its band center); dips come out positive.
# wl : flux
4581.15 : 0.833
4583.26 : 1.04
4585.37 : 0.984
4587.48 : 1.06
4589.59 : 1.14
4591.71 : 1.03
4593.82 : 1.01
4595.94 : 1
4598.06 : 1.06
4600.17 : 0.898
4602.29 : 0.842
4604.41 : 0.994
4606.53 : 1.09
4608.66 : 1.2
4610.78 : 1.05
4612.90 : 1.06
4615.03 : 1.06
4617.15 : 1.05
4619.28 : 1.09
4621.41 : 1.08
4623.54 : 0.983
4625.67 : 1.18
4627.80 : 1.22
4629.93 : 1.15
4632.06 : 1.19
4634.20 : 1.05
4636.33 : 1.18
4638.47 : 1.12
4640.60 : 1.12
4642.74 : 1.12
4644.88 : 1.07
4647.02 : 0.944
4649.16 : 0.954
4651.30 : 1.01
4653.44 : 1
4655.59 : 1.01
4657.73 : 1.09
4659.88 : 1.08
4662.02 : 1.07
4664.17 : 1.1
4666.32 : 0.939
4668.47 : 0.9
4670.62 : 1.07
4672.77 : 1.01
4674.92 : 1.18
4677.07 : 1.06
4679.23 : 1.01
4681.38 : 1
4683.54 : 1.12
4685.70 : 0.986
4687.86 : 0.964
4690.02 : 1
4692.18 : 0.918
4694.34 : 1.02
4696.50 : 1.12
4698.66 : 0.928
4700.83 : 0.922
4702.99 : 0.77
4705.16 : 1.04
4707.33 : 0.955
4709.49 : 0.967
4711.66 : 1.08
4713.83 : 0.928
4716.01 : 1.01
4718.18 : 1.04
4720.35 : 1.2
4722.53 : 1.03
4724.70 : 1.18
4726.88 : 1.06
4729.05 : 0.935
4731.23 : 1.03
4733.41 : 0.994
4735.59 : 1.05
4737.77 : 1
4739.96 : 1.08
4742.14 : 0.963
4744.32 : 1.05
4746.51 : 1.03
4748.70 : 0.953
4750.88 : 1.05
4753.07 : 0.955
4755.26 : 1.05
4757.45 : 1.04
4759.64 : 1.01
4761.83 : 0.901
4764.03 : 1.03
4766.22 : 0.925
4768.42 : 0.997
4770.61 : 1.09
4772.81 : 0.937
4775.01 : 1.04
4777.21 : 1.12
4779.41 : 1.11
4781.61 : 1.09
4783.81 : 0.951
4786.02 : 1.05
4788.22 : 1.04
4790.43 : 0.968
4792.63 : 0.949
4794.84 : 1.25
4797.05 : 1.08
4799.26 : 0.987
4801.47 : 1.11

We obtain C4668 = 2.9 A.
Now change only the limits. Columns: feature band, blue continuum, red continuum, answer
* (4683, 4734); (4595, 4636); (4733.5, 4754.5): 1.1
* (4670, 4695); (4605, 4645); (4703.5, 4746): 0.8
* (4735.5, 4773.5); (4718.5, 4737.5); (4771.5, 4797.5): 1.7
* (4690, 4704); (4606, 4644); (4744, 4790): 1.5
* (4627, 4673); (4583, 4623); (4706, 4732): -1.2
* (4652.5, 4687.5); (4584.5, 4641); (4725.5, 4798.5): 0.5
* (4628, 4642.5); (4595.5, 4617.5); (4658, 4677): -1.4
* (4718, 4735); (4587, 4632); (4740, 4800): -0.4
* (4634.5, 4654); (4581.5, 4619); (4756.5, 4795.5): -0.6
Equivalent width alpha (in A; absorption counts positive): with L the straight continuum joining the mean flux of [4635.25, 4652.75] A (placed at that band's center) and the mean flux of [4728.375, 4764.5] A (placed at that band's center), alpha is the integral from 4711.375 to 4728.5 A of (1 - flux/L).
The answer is -0.7 A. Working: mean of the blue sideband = 1.06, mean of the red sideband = 1.01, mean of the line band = 1.06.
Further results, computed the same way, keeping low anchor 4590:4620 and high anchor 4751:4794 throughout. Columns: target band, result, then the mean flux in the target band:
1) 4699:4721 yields 0.8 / 0.985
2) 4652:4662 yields -0.2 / 1.05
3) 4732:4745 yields 0.0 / 1.02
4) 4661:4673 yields 0.1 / 1.01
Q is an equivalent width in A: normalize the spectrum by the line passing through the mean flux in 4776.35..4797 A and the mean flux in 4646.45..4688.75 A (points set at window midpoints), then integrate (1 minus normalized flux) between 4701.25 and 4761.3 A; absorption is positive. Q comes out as 1.7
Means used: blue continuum 1.03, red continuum 1.06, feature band 1.01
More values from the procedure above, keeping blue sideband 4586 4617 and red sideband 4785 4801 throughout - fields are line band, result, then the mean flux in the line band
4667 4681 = 0.09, 1.03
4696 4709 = 1.17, 0.949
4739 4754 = 0.49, 1.01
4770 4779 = -0.01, 1.05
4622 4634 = -1.14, 1.13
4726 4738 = 0.38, 1.01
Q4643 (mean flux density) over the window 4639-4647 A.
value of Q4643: 1.08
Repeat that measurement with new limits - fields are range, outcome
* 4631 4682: 1.05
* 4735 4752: 1.02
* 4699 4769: 1.01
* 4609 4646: 1.11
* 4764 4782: 1.04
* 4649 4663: 1.04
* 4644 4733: 1.02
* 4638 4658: 1.04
